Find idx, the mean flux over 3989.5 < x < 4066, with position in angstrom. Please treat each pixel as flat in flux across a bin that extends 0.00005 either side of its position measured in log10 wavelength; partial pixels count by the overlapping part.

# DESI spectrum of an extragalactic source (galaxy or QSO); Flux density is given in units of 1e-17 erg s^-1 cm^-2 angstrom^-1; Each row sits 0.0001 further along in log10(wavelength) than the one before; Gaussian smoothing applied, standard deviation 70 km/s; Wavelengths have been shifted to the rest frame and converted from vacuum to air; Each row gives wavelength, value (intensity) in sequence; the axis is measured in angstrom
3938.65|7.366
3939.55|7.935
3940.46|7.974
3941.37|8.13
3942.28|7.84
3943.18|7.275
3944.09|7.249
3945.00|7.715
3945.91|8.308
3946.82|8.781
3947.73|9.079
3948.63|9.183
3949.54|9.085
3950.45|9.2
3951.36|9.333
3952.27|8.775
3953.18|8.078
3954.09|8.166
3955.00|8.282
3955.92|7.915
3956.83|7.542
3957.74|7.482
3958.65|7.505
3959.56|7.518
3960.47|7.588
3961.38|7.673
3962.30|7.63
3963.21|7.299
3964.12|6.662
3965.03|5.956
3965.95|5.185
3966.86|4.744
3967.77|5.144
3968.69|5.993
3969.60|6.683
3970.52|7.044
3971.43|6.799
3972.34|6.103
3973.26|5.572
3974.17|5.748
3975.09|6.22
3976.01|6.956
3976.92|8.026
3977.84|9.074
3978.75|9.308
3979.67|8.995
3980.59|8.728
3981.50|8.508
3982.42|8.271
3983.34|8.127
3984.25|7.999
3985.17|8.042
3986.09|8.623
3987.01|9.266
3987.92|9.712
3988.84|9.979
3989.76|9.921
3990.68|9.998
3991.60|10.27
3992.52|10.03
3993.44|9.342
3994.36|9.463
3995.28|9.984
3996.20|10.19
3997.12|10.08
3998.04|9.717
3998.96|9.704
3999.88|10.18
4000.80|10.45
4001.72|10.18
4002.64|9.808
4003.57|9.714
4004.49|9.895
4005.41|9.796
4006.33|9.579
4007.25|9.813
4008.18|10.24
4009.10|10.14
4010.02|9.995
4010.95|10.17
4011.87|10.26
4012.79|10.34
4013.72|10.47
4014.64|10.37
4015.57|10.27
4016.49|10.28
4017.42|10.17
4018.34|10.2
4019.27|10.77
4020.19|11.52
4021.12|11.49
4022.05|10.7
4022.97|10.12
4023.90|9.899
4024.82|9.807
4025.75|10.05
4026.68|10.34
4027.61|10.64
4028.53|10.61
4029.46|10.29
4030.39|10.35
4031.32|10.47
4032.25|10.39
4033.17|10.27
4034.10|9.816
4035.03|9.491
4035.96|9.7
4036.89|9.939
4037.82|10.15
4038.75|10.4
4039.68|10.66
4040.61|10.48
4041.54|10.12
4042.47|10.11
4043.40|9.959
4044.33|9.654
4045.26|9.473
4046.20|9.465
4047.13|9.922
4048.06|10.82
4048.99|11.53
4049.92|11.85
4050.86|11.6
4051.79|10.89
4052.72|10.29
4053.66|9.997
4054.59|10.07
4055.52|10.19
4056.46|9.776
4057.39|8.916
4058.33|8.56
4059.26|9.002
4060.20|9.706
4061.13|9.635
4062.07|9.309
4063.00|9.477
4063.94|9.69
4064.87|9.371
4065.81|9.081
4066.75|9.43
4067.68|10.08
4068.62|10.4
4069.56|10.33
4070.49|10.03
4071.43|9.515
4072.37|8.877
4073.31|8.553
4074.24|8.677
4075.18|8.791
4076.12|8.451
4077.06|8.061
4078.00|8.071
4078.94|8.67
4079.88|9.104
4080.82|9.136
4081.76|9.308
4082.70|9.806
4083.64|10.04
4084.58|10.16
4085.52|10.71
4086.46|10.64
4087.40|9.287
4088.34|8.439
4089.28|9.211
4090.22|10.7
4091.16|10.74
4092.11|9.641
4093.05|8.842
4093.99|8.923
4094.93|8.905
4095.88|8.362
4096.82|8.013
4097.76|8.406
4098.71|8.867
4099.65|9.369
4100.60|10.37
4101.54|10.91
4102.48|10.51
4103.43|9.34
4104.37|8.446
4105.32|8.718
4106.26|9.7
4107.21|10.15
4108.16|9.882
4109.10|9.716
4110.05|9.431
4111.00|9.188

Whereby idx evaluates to 10.1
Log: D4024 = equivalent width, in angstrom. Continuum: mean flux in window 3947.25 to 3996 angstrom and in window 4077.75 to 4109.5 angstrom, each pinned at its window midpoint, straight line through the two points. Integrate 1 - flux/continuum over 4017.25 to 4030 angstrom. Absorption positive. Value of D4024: -2.7 angstrom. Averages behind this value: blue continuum 8.01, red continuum 9.45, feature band 10.5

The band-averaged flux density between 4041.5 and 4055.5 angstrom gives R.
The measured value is 10.4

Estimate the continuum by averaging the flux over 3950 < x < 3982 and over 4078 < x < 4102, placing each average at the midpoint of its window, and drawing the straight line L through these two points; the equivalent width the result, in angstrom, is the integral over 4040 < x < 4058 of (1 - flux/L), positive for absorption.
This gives -3.1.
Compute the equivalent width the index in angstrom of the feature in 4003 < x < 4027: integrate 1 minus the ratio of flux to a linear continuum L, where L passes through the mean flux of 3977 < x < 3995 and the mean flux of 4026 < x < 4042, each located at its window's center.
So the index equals -1.1 angstrom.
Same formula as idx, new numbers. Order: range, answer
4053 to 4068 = 9.52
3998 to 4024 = 10.2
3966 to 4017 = 8.89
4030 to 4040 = 10.1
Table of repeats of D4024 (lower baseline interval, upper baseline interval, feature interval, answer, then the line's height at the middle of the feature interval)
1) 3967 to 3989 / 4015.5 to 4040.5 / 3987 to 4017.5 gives -3.7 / 8.94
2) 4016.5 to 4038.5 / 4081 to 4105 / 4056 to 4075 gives 0.8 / 9.85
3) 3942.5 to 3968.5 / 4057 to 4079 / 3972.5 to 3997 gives -1.9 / 8.05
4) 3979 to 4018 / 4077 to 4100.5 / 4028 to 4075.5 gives -2.4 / 9.46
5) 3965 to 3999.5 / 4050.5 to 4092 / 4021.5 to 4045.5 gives -3.2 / 8.97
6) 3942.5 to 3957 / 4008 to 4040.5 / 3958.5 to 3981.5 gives 5.0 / 8.91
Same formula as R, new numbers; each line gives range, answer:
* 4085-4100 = 9.32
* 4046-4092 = 9.68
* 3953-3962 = 7.76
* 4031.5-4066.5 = 9.99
